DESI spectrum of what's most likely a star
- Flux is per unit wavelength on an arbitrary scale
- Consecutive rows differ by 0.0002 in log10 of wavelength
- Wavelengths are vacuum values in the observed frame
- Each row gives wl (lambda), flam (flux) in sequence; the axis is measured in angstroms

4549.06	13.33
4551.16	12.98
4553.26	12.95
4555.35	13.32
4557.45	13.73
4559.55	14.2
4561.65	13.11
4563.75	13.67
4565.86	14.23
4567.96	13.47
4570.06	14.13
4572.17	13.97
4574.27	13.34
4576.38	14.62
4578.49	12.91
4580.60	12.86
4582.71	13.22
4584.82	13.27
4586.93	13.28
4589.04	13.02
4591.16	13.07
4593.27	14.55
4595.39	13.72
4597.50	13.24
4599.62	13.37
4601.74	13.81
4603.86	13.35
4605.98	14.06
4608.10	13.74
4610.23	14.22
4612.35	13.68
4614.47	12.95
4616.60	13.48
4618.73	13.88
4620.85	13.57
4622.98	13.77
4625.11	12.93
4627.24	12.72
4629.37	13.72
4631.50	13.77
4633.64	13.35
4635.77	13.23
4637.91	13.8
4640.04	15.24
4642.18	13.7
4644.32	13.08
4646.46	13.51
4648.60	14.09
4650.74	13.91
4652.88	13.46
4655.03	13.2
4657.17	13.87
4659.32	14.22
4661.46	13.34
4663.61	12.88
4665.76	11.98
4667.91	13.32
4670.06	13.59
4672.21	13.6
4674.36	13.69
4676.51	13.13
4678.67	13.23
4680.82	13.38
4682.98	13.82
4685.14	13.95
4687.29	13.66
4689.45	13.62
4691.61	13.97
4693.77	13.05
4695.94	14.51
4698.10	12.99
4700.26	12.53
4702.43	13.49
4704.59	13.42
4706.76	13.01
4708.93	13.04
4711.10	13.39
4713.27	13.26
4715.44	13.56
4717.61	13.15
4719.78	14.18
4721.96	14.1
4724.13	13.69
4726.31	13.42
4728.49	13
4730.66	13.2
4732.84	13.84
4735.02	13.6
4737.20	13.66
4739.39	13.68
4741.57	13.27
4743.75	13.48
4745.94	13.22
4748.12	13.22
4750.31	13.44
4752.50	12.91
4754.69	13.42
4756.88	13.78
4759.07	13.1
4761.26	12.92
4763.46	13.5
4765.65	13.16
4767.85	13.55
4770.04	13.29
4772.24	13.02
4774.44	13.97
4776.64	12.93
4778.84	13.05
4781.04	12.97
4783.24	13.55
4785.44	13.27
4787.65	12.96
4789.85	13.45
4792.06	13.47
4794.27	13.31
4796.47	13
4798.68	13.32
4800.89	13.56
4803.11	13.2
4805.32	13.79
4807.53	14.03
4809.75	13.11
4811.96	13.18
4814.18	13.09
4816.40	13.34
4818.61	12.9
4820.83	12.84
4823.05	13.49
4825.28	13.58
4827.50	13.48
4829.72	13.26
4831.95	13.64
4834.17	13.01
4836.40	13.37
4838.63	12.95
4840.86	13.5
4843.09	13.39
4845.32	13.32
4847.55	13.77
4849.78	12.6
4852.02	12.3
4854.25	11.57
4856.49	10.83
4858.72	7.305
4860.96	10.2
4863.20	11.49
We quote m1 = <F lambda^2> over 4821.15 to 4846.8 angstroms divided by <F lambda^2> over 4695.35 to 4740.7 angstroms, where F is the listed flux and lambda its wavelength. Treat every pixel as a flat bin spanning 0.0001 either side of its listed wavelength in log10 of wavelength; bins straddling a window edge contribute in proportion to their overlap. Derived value 1.04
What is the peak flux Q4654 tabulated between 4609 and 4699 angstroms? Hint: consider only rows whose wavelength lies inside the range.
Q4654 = 15.24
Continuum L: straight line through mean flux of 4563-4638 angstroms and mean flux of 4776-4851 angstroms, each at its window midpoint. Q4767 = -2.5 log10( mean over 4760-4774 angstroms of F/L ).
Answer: 0.01 mag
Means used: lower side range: 13.5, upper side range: 13.3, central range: 13.3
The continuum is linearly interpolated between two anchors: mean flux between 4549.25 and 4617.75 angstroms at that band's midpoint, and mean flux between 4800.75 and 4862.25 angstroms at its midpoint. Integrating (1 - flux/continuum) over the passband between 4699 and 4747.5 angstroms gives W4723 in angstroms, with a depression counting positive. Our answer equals -1.1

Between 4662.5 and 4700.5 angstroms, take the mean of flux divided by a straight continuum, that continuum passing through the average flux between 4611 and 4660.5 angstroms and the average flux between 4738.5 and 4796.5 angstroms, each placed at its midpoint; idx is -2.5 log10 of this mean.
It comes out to 0.008 mag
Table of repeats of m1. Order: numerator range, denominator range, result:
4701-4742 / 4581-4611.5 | 1.05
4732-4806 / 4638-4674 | 1.03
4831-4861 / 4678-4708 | 0.98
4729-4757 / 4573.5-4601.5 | 1.07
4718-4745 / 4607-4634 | 1.05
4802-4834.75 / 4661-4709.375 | 1.06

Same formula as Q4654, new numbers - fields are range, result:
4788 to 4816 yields 14.03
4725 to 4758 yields 13.84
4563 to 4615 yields 14.62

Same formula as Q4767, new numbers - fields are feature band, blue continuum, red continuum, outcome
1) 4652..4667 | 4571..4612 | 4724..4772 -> 0.017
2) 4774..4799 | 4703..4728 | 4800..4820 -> 0.010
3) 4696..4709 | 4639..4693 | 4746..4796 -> 0.022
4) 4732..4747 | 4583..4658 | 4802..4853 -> -0.010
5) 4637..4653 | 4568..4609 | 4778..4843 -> -0.031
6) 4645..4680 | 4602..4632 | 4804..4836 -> 0.006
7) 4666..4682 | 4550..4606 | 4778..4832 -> 0.007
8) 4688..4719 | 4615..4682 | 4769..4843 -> 0.005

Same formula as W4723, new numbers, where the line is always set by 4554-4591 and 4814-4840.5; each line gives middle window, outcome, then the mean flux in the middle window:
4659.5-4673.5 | 0.2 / 13.2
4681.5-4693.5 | -0.3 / 13.7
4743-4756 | 0.1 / 13.3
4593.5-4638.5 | -0.2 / 13.6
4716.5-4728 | -0.3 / 13.7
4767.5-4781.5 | 0.1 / 13.3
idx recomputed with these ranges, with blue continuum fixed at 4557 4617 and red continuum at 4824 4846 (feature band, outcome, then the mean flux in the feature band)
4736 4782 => 0.01 mag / 13.3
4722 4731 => 0.00 mag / 13.4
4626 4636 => 0.02 mag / 13.4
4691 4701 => 0.01 mag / 13.4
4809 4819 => 0.02 mag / 13.2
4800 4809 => -0.02 mag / 13.6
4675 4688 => 0.00 mag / 13.5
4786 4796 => 0.01 mag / 13.3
